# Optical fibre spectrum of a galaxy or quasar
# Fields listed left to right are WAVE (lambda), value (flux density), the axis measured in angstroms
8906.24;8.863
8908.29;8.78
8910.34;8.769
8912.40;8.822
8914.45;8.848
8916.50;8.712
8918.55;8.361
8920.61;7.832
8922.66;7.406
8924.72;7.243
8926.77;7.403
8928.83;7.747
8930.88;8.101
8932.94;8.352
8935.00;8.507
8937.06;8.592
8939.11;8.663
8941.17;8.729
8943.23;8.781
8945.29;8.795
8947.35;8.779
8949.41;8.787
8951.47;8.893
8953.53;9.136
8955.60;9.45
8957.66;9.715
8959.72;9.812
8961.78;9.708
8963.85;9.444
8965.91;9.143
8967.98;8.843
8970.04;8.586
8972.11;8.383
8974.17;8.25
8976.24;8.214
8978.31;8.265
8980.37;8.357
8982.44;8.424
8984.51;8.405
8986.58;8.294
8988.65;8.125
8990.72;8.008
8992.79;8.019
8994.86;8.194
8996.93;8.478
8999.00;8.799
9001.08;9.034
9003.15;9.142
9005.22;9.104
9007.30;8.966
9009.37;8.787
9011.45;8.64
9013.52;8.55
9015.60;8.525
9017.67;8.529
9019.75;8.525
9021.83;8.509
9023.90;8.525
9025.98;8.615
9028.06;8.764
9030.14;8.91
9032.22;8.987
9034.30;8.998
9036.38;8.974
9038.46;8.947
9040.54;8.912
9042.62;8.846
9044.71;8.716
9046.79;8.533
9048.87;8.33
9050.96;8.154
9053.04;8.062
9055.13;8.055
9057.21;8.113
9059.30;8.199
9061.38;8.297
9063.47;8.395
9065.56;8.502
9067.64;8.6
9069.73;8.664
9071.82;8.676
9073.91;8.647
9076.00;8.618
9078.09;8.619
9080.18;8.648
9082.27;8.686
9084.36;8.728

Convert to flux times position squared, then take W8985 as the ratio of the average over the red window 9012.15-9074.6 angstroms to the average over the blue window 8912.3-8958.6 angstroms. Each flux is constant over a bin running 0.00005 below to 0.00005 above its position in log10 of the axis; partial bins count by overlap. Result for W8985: 1.0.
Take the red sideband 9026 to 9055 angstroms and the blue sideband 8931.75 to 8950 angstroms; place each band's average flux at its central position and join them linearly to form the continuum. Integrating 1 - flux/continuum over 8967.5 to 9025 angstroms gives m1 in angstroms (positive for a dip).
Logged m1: 1.0 angstroms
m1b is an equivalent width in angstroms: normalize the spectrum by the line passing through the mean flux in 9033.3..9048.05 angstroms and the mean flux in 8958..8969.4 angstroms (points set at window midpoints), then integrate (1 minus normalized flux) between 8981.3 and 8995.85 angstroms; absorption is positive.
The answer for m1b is 1.6 angstroms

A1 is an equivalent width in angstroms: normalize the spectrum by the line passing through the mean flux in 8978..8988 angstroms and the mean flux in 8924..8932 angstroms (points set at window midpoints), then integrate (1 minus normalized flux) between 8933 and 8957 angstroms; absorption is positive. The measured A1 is -2.9 angstroms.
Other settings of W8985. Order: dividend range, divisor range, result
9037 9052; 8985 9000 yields 1.06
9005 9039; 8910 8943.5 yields 1.08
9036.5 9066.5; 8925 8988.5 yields 1.00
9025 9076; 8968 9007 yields 1.03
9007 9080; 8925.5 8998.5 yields 1.02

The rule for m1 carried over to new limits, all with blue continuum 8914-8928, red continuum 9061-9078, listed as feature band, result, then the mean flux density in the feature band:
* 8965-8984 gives -0.8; 8.49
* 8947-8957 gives -1.2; 9.05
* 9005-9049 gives -1.9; 8.74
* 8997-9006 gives -0.7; 8.96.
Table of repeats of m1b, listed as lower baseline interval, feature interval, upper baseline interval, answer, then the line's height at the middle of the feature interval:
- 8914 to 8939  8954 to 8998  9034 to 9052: -1.73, 8.35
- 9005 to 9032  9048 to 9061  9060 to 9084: 0.69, 8.61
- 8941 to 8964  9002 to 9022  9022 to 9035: 0.28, 8.86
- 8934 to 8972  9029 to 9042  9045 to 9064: -0.86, 8.39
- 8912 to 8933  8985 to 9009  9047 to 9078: -0.98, 8.23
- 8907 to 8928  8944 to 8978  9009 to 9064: -2.57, 8.35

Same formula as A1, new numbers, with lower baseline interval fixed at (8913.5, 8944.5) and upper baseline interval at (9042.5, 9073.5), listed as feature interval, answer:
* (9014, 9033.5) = -0.7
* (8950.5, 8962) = -1.6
